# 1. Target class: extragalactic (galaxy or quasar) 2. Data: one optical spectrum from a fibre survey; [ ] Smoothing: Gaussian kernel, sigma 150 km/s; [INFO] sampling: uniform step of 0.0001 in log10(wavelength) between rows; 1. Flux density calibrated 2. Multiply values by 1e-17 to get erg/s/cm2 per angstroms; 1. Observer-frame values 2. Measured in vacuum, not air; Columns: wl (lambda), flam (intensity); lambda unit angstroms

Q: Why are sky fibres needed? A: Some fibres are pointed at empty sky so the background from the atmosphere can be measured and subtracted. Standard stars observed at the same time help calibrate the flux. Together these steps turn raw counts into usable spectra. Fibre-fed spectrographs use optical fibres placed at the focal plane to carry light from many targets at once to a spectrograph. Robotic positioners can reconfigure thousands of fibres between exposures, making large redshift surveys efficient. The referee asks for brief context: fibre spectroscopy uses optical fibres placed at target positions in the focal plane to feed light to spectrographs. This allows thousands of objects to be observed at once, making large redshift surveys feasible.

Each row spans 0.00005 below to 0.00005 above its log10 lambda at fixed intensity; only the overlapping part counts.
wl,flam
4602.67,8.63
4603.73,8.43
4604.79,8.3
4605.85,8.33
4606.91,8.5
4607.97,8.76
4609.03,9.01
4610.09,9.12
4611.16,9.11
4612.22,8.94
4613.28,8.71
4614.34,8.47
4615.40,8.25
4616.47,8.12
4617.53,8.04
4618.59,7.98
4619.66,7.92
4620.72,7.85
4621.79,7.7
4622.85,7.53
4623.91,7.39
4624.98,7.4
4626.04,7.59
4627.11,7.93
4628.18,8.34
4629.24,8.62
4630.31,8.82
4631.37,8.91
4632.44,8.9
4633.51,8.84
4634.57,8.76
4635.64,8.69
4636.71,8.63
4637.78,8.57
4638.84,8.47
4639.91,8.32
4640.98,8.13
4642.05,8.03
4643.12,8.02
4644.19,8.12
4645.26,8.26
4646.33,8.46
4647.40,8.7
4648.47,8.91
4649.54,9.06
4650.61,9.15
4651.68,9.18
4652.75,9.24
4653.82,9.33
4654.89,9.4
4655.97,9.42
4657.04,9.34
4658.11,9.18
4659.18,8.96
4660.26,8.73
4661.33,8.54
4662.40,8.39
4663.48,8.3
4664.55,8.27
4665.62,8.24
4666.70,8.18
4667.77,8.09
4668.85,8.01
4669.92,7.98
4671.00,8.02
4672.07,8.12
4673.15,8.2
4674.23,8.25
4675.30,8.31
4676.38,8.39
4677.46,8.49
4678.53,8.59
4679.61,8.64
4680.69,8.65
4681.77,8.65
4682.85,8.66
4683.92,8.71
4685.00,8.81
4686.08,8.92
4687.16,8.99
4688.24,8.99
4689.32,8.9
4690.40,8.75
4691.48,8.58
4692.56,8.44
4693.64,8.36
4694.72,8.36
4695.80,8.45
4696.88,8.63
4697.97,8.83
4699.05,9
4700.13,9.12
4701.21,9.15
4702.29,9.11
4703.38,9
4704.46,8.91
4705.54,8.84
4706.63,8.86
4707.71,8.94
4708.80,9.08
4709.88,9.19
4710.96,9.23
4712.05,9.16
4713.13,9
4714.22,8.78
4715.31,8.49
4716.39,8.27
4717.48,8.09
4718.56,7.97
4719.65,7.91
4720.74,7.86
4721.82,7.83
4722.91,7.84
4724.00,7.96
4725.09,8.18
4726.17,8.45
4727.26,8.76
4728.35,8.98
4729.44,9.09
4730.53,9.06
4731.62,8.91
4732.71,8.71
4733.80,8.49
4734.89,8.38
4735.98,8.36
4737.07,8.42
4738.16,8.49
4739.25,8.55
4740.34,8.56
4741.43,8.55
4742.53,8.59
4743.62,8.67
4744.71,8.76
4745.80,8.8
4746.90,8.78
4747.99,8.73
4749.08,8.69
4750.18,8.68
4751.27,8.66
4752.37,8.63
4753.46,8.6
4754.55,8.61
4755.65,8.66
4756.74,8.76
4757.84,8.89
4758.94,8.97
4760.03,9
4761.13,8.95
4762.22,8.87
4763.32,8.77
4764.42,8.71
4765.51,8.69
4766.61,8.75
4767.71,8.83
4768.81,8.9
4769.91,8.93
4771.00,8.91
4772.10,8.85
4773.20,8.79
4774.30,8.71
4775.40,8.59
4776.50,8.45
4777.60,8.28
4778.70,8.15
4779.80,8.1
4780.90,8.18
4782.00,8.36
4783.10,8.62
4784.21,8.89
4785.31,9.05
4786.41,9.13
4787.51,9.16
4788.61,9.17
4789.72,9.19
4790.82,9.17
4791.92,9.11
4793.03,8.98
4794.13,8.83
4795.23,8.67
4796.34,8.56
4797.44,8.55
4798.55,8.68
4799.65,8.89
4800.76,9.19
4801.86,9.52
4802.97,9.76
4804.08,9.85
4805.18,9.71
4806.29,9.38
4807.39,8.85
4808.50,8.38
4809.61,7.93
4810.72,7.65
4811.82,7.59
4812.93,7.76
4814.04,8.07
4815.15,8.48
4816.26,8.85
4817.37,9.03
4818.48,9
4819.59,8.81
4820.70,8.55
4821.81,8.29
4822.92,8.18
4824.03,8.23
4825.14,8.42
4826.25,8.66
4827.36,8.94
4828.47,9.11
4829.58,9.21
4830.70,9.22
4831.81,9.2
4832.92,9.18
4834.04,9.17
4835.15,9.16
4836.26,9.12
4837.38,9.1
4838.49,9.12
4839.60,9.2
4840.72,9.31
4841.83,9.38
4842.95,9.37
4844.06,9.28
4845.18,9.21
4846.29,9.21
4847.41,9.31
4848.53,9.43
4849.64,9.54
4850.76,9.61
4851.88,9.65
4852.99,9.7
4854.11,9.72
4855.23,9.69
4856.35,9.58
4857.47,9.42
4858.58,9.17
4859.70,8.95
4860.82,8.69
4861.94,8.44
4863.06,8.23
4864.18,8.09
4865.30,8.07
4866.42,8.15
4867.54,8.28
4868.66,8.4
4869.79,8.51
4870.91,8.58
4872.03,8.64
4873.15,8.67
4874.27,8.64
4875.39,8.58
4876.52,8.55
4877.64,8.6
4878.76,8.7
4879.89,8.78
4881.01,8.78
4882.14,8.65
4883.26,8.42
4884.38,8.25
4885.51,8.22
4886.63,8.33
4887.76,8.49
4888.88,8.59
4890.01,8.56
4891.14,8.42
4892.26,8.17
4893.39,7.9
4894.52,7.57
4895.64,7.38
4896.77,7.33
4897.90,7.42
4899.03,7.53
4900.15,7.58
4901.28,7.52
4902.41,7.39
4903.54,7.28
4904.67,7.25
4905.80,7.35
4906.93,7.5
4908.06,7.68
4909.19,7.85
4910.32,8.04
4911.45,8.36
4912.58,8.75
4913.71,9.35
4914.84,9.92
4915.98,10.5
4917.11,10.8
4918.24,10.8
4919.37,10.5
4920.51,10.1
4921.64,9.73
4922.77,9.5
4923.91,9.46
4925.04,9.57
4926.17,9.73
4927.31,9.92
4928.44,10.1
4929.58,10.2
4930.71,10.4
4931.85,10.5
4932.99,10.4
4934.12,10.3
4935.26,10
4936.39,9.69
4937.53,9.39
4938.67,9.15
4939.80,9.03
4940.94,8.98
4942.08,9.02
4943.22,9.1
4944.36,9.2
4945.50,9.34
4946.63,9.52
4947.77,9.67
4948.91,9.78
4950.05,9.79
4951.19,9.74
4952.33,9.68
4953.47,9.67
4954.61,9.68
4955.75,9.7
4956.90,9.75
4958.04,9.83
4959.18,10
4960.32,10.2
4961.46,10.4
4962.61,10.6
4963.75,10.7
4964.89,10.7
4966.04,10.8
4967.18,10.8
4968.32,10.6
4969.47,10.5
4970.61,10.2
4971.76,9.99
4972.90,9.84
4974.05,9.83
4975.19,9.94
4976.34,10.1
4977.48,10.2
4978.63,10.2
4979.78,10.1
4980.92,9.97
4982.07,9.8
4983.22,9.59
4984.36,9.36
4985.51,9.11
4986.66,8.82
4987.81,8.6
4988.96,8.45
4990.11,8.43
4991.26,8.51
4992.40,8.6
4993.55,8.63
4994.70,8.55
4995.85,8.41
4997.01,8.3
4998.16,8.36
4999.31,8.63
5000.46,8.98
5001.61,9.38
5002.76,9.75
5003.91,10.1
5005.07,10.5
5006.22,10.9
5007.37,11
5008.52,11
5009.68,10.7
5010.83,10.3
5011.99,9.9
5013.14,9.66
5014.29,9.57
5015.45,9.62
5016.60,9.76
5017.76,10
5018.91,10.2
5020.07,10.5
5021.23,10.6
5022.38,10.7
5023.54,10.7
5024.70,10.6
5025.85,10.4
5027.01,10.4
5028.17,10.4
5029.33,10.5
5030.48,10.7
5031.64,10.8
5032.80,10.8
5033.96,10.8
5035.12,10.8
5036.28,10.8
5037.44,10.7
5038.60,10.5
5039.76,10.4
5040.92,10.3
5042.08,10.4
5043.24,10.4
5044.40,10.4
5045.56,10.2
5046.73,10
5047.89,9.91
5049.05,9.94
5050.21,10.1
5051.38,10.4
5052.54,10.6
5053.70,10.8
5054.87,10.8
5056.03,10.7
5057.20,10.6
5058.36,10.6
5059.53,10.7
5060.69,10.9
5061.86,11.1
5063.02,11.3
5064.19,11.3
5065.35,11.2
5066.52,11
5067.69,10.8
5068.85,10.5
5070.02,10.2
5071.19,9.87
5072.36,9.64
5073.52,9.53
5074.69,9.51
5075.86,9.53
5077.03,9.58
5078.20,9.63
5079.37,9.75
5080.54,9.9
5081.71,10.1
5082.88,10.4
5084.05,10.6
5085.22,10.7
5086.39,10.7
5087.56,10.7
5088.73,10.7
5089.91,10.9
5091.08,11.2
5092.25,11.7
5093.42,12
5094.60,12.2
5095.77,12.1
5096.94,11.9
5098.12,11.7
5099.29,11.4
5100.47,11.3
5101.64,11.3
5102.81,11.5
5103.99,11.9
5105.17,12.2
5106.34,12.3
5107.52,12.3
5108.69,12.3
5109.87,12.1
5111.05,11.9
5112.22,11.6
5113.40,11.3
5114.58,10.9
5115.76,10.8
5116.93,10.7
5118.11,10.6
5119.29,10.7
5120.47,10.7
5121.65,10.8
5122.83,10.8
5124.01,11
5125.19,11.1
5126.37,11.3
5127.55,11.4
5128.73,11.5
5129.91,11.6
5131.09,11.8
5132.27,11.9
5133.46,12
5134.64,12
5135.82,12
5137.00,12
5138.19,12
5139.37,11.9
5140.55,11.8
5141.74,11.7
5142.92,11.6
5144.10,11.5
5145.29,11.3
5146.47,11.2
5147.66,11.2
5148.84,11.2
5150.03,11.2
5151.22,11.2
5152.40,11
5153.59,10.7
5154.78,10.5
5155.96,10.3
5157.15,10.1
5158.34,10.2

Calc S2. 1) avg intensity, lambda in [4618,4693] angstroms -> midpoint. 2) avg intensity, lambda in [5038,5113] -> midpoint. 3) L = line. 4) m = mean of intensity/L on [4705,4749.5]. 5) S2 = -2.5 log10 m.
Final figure 0.04 mag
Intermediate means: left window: 8.5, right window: 10.8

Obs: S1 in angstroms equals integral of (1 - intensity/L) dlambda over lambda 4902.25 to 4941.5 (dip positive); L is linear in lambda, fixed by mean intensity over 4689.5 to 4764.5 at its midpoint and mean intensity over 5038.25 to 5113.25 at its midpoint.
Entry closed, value 2.22 angstroms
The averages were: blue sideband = 8.66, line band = 9.32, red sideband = 10.8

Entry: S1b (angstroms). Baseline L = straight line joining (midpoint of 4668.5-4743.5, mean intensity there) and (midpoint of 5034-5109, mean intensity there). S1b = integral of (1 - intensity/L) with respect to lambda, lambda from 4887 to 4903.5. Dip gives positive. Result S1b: 3.2 angstroms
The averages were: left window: 8.59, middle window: 7.83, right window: 10.8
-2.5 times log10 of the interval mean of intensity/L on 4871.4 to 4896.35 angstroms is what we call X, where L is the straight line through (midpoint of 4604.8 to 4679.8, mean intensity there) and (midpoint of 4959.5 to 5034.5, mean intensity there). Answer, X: 0.13 mag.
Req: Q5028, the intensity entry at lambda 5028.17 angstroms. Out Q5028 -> 10.4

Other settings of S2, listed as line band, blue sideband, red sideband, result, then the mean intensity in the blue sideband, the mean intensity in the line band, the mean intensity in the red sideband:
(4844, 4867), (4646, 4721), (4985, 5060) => 0.03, 8.69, 9.1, 10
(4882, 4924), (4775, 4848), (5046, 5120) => 0.13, 8.84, 8.47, 10.9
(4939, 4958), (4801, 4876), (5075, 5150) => 0.04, 8.9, 9.48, 11.3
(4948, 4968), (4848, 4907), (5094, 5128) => -0.07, 8.44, 10.1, 11.4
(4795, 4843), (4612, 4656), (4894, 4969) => 0.02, 8.44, 8.84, 9.34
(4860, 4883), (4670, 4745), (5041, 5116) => 0.13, 8.61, 8.5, 10.8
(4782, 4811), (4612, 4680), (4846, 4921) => -0.05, 8.44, 8.96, 8.62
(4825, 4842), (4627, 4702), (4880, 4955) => -0.03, 8.63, 9.11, 8.98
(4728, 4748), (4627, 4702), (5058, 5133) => 0.04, 8.63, 8.67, 11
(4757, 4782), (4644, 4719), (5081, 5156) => 0.07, 8.69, 8.69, 11.4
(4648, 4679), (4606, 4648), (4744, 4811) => -0.02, 8.36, 8.63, 8.81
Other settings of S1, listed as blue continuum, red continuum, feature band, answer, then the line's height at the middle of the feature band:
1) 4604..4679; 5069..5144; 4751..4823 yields 4.34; 9.31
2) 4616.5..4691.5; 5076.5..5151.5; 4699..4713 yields -0.38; 8.81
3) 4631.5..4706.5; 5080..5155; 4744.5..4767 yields 1.01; 9.17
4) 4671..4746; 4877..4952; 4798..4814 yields 0.00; 8.77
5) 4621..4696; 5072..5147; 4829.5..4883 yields 3.94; 9.7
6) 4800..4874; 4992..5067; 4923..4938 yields -0.64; 9.56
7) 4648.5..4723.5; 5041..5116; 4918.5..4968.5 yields 1.05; 10.1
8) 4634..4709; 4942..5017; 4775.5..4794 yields 0.60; 9.04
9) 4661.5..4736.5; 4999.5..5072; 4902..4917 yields 2.16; 9.73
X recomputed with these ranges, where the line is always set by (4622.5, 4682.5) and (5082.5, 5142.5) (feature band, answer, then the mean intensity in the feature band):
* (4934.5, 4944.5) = 0.115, 9.3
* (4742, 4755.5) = 0.053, 8.68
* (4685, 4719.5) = 0.005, 8.78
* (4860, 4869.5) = 0.186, 8.31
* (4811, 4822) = 0.136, 8.43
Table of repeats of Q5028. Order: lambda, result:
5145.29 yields 11.3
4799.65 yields 8.89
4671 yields 8.02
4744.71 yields 8.76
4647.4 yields 8.7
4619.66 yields 7.92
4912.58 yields 8.75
